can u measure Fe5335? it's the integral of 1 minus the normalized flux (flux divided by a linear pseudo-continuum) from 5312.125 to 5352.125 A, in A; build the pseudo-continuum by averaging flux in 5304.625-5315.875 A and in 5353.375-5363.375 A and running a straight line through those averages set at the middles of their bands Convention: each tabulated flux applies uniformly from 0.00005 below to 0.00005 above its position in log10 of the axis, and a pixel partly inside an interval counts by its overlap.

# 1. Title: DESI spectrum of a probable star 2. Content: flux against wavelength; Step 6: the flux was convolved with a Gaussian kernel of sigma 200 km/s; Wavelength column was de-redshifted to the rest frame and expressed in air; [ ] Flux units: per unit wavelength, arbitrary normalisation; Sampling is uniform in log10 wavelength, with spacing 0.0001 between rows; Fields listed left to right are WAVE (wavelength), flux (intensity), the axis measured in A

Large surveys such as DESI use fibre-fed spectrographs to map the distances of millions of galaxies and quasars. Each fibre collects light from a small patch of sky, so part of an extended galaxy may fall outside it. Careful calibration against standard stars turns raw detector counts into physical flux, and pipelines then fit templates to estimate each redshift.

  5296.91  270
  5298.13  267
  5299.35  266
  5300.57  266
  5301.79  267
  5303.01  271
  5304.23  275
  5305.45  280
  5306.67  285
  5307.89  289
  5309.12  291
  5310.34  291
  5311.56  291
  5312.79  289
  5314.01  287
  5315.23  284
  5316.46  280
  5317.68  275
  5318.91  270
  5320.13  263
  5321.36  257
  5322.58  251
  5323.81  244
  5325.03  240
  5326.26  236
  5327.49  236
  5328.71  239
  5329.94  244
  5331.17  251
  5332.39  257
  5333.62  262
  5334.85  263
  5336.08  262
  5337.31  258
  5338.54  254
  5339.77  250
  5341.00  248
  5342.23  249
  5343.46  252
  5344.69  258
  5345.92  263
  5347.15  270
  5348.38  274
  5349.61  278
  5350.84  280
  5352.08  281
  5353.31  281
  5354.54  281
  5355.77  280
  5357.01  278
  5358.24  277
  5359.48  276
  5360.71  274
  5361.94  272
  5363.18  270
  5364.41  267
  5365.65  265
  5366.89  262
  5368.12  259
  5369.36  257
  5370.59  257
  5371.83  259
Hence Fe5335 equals 3.09 A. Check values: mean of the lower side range 287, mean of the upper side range 277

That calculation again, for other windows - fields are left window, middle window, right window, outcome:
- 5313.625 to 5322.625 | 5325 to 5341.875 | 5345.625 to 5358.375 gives 1.47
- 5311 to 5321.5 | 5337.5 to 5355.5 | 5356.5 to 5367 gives 0.52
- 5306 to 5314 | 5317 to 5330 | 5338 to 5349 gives 1.21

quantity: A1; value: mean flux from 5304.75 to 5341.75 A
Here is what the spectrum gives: 264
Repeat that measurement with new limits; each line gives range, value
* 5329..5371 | 265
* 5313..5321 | 277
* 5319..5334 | 249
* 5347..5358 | 278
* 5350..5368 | 274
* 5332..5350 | 260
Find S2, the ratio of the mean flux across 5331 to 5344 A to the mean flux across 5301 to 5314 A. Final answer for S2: 0.9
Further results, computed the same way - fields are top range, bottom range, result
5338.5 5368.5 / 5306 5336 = 1.01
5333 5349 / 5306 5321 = 0.92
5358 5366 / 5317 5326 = 1.06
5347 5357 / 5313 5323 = 1.02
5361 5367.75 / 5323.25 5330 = 1.12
